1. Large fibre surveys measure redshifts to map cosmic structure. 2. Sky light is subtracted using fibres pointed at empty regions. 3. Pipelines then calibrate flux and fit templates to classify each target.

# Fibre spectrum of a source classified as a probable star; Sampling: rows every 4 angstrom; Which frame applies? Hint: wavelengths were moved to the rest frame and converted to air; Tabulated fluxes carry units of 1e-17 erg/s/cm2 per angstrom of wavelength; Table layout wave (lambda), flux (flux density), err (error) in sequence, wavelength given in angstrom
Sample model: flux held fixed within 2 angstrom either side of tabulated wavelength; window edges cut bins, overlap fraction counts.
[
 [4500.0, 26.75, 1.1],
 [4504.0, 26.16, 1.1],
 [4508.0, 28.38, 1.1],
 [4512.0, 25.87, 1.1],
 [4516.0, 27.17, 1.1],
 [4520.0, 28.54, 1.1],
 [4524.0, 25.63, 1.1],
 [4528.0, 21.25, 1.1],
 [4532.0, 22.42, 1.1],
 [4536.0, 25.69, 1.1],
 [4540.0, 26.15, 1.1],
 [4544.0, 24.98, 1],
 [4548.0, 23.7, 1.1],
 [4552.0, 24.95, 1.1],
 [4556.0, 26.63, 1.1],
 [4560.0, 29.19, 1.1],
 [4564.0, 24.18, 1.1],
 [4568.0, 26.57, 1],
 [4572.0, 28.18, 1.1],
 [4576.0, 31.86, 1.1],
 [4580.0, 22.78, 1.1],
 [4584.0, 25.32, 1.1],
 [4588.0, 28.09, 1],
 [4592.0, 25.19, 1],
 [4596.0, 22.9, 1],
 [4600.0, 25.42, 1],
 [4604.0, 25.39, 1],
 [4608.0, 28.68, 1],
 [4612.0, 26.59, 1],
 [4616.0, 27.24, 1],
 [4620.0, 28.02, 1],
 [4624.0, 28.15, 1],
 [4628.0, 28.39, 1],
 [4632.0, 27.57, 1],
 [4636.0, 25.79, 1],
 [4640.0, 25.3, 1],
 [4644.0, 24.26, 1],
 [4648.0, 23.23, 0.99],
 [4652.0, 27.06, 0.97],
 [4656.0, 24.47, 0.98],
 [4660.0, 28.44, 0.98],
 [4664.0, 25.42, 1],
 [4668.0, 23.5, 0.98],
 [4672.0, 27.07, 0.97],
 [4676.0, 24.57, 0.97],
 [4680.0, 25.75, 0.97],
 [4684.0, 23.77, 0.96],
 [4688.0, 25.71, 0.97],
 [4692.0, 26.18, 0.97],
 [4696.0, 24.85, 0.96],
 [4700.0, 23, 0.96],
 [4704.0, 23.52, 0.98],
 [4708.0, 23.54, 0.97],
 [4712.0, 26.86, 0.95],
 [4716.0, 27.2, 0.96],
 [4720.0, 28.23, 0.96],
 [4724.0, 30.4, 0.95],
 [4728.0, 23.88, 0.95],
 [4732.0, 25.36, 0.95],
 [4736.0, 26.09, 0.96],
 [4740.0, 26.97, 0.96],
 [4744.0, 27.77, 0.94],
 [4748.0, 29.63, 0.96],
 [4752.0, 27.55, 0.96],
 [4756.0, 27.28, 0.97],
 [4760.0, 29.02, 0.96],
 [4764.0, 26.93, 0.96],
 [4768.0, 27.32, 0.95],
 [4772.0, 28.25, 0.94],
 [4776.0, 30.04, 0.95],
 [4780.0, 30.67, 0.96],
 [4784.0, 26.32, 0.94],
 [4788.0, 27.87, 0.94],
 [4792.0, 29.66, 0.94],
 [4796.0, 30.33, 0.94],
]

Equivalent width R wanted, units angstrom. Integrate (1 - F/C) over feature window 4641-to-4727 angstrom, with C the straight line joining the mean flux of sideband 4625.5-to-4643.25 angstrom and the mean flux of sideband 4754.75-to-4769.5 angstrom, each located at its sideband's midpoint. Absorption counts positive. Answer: 4.7 angstrom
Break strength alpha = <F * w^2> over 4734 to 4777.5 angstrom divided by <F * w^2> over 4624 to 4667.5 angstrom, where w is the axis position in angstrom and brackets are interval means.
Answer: 1.12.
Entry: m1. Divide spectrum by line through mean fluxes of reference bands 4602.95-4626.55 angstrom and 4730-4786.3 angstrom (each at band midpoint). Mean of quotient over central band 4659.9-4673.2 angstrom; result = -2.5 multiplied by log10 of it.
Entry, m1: 0.08 mag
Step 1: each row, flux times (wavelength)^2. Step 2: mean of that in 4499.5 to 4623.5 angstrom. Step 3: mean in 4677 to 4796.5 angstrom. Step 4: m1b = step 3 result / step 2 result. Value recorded 1.11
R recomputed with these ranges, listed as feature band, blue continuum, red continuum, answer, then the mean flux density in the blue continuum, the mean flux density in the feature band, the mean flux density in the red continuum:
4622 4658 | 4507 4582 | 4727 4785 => 0.9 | 26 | 26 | 27.6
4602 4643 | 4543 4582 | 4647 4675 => -1.8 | 26.3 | 27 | 25.6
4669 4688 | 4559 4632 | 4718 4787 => 1.4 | 26.8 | 25.2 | 27.7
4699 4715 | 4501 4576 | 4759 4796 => 1.9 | 26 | 24.5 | 28.5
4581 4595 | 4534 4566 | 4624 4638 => 0.4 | 25.7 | 25.7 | 27.4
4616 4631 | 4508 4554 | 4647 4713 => -1.7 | 25.3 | 28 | 25.1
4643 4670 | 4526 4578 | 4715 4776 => 1.5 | 25.8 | 25.2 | 27.5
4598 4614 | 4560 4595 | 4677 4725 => -0.1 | 26.6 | 26.5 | 25.6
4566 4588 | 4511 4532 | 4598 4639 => -0.6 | 25.4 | 27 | 27.1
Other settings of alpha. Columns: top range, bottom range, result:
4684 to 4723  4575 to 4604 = 1.04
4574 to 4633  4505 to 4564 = 1.07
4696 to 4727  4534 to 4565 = 1.08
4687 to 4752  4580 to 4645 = 1.04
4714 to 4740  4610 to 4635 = 1.02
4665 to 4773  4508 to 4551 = 1.13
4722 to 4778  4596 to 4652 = 1.11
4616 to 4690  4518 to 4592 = 1.05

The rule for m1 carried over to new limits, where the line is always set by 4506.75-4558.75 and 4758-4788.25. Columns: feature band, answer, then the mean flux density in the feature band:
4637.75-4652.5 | 0.09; 24.8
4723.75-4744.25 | 0.06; 26.3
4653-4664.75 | 0.03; 26.3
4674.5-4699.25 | 0.09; 25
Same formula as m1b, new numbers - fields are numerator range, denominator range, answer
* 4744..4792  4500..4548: 1.23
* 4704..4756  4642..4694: 1.09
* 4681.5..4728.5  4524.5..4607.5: 1.06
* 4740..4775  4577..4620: 1.15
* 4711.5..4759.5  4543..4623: 1.11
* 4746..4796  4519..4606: 1.21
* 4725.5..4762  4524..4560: 1.19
